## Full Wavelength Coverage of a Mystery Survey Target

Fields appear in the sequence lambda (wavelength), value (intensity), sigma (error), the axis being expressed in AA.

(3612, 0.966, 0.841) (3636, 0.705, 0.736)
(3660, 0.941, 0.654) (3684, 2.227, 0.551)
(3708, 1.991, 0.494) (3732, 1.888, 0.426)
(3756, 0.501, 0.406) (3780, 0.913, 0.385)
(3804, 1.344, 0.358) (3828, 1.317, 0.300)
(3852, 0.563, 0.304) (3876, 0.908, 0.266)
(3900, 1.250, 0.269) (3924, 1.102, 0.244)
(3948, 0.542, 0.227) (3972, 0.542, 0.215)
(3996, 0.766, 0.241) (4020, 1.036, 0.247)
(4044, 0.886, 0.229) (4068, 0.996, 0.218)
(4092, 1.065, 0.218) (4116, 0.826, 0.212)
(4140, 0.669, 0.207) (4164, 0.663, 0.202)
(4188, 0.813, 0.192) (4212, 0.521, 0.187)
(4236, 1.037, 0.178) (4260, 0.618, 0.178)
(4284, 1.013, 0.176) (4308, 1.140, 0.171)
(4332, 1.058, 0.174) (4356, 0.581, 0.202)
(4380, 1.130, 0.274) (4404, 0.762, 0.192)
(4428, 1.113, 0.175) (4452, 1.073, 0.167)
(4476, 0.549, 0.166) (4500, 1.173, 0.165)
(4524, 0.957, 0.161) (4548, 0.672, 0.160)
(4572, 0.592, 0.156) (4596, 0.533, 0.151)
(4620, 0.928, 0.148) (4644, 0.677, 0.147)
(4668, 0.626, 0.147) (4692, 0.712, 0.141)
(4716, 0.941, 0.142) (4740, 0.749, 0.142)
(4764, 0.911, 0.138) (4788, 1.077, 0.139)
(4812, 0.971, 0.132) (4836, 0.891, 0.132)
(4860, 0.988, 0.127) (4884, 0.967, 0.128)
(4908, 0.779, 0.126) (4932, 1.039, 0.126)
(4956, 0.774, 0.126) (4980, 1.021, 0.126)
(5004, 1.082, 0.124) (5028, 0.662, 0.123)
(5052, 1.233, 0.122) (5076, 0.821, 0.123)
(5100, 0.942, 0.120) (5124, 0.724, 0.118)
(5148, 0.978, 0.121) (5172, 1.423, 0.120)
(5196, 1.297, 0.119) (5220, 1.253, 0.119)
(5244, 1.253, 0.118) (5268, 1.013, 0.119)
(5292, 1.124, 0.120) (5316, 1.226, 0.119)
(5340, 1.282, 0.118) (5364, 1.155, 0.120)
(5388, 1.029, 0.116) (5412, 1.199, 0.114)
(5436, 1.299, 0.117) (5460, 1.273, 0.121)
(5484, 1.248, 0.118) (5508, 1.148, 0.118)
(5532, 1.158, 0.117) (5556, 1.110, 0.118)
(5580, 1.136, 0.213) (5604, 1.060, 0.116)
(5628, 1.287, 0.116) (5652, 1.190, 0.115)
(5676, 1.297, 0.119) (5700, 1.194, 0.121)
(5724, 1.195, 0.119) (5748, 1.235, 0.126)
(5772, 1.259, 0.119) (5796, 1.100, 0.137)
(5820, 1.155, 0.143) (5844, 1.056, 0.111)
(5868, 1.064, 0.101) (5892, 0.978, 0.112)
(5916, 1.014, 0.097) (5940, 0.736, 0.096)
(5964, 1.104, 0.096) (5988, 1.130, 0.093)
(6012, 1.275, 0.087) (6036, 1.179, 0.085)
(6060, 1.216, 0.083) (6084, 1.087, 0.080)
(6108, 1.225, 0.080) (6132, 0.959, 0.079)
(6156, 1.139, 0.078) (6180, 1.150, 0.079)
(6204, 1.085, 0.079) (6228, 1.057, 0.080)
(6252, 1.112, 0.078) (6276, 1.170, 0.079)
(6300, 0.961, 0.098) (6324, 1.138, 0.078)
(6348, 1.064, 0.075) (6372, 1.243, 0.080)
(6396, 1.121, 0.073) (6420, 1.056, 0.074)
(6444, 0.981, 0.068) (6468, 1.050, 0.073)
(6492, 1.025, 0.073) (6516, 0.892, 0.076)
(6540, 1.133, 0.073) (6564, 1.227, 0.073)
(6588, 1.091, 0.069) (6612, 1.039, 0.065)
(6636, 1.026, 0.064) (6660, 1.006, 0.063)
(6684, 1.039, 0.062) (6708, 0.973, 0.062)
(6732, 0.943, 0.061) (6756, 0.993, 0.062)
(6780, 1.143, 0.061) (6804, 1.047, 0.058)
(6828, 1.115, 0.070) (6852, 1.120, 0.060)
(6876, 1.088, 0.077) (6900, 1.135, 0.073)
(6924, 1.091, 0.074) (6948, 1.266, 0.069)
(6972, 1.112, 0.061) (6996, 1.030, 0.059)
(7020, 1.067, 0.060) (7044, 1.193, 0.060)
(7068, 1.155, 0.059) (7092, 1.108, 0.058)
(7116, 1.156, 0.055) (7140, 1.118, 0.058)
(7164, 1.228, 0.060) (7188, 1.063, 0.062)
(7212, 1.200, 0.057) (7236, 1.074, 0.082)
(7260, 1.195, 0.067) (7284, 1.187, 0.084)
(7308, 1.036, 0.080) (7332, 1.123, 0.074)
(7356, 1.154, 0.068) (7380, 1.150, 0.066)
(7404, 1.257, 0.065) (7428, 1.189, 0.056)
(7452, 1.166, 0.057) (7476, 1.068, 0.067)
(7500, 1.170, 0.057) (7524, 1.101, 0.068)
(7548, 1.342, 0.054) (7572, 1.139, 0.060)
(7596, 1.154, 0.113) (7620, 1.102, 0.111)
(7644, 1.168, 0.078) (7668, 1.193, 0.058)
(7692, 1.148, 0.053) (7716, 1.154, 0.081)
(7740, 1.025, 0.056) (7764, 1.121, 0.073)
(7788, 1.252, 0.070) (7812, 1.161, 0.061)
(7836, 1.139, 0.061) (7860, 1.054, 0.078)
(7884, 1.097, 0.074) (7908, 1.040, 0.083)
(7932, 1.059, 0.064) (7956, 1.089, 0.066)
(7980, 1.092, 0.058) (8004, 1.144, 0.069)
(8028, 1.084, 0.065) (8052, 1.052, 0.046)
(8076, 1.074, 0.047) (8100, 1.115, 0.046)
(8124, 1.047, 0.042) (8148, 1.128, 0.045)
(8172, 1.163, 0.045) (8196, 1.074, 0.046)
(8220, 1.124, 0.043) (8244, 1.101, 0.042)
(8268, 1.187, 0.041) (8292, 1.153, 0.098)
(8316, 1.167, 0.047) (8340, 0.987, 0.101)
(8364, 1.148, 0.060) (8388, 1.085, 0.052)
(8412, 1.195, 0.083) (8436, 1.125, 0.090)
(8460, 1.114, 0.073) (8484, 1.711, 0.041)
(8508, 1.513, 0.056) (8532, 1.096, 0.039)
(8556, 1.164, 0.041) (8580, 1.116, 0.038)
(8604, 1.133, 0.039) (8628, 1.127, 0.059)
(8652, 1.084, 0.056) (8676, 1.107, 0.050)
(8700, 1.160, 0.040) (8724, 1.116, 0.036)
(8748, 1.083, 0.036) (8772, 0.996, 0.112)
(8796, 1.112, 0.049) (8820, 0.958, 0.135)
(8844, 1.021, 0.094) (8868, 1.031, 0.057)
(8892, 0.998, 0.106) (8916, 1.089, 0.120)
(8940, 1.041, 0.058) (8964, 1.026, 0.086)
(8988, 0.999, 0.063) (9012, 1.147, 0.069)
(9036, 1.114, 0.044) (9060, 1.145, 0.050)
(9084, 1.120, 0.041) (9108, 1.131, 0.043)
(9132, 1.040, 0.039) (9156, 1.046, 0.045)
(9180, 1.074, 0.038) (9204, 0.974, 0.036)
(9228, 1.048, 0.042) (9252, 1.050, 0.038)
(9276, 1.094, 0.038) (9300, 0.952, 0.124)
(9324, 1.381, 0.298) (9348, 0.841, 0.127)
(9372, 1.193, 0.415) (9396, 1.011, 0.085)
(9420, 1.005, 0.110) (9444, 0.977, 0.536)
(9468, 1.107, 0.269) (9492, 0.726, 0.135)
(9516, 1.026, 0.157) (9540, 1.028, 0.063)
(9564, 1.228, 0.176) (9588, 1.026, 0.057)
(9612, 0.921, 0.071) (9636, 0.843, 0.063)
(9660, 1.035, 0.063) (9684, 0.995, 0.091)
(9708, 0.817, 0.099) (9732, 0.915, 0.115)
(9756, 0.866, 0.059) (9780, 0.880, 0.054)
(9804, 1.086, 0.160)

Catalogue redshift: 0.292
